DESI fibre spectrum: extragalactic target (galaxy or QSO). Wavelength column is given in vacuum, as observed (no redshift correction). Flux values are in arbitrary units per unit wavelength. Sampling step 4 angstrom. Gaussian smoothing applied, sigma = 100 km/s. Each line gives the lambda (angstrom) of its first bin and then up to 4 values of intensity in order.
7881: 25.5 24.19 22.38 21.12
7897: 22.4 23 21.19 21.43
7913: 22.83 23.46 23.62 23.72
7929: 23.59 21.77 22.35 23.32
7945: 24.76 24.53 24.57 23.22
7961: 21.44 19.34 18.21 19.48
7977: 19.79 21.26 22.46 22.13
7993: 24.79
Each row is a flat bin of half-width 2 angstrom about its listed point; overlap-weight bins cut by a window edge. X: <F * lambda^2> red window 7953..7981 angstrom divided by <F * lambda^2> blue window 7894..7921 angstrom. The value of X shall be 0.9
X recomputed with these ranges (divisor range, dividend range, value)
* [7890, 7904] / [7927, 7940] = 1.03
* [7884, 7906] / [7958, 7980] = 0.91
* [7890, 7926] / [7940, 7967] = 1.03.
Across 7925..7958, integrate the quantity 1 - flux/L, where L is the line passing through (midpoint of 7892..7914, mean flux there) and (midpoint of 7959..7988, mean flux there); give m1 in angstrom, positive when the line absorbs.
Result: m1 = -3.83 angstrom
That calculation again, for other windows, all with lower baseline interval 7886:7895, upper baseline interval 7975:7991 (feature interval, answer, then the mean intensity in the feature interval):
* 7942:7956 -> -1.81 angstrom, 24.4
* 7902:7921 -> -0.46 angstrom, 22.4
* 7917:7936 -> -1.20 angstrom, 23.2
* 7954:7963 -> -0.42 angstrom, 22.6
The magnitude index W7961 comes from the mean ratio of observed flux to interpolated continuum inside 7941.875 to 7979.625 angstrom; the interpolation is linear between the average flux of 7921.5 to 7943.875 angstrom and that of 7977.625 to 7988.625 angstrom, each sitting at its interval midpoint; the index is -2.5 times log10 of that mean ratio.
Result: 0.027 mag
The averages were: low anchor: 23.1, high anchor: 21.6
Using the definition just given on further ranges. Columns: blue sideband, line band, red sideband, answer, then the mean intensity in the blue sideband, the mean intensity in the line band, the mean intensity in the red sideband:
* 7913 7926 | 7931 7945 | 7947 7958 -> 0.050 mag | 23.5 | 22.8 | 24.2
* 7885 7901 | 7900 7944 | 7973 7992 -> -0.036 mag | 22.4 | 22.8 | 21.4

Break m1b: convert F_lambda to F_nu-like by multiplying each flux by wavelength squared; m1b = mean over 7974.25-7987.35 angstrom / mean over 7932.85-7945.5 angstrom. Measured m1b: 0.93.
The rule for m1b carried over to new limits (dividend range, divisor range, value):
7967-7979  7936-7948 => 0.82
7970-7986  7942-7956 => 0.84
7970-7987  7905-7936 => 0.92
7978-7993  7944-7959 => 0.92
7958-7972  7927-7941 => 0.88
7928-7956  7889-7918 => 1.07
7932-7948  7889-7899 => 1.07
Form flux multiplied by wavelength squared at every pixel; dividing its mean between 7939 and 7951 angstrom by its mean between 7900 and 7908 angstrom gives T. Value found 1.12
